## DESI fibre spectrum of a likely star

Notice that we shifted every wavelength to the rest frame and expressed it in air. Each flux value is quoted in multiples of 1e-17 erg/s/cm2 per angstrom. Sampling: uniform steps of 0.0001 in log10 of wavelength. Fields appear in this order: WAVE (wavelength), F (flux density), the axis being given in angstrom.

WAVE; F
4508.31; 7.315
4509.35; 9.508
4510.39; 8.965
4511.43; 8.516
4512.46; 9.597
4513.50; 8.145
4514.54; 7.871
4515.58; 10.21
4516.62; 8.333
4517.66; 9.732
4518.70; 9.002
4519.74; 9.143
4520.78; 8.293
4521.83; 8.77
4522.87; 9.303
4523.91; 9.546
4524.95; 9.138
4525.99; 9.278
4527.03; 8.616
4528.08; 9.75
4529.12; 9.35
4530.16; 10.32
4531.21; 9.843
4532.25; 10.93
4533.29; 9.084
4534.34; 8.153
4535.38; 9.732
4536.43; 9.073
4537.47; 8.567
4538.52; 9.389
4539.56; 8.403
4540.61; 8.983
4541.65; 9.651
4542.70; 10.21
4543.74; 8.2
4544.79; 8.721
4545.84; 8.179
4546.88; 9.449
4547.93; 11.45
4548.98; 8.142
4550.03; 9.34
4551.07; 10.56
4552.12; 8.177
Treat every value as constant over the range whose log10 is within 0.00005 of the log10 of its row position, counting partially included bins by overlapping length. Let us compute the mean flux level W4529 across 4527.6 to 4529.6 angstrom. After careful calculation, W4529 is 9.56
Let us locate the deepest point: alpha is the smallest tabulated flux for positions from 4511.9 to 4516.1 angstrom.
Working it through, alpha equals 7.871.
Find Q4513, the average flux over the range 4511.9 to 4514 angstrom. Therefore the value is 8.9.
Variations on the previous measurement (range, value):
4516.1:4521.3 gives 8.9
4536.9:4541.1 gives 8.84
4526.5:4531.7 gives 9.56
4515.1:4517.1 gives 9.27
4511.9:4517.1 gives 8.84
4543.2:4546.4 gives 8.41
